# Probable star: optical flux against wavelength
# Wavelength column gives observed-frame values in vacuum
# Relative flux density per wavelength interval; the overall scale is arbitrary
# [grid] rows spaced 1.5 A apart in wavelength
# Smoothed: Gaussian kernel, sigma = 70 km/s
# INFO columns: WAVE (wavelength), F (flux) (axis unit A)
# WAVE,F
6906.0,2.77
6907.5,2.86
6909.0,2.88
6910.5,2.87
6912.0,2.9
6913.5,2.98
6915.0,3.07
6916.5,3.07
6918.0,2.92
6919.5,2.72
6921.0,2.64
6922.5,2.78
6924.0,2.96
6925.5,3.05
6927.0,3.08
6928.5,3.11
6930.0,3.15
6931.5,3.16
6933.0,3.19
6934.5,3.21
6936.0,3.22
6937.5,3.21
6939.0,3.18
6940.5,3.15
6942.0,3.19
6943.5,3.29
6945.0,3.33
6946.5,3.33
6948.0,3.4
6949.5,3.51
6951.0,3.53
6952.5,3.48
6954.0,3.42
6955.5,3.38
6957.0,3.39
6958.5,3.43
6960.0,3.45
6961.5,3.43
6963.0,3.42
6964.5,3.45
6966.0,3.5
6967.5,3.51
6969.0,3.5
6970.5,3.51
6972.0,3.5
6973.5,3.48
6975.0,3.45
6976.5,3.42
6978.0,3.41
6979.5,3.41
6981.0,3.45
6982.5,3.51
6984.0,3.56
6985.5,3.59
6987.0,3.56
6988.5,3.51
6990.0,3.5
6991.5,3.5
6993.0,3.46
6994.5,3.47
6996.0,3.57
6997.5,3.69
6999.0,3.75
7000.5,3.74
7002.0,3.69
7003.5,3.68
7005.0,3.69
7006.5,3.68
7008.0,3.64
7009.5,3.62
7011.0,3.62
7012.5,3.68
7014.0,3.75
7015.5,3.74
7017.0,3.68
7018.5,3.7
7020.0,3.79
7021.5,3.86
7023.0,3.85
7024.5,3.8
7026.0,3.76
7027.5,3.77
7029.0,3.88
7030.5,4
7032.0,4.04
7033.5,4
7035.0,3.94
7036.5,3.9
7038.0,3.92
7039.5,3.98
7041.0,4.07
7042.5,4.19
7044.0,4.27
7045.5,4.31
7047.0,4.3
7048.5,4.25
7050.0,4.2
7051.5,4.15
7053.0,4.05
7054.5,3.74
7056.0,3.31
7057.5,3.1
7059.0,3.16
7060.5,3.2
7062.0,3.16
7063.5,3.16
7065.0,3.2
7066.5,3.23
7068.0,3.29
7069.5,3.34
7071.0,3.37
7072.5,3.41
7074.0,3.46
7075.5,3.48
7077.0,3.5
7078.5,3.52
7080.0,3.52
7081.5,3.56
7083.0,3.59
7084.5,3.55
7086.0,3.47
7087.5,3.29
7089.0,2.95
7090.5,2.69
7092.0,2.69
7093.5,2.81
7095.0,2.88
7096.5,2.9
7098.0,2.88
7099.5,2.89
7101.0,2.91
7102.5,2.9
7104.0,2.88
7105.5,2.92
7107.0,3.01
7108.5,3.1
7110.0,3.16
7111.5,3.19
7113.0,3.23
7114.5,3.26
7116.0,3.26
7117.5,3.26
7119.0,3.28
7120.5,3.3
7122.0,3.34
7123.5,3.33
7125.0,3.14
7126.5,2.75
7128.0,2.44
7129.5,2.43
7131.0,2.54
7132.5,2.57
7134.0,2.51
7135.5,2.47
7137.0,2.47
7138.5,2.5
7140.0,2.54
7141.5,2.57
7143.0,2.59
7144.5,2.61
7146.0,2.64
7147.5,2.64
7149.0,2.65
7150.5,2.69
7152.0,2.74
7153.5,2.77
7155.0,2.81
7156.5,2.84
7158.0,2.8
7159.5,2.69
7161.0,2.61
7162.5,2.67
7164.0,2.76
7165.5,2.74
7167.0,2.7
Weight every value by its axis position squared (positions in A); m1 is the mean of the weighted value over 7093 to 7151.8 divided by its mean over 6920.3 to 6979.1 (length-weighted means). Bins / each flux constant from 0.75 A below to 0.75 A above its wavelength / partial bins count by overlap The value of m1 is 0.91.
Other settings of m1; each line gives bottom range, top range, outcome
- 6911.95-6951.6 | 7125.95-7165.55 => 0.89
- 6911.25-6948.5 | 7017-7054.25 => 1.33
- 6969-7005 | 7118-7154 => 0.80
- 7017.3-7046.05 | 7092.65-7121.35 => 0.79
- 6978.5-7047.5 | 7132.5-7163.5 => 0.73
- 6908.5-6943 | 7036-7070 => 1.27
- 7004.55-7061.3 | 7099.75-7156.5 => 0.76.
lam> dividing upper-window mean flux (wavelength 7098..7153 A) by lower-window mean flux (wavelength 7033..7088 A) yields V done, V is 0.8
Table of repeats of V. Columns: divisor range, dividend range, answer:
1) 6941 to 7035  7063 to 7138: 0.86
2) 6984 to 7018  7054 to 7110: 0.88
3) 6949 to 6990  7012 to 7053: 1.14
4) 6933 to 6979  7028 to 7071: 1.11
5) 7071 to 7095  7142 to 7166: 0.82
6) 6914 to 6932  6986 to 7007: 1.21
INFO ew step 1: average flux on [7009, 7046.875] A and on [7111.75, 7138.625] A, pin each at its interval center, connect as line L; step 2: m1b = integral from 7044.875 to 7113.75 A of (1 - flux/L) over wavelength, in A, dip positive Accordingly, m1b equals 1.2 A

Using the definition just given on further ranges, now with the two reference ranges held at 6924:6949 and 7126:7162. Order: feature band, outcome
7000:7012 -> -2.7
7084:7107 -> -1.8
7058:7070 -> -1.6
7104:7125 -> -3.8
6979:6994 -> -2.2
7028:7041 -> -4.6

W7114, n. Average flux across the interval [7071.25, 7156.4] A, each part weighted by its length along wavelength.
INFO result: 2.97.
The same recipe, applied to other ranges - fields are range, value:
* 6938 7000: 3.45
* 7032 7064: 3.84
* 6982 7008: 3.6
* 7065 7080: 3.4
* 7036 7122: 3.39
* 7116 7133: 2.96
